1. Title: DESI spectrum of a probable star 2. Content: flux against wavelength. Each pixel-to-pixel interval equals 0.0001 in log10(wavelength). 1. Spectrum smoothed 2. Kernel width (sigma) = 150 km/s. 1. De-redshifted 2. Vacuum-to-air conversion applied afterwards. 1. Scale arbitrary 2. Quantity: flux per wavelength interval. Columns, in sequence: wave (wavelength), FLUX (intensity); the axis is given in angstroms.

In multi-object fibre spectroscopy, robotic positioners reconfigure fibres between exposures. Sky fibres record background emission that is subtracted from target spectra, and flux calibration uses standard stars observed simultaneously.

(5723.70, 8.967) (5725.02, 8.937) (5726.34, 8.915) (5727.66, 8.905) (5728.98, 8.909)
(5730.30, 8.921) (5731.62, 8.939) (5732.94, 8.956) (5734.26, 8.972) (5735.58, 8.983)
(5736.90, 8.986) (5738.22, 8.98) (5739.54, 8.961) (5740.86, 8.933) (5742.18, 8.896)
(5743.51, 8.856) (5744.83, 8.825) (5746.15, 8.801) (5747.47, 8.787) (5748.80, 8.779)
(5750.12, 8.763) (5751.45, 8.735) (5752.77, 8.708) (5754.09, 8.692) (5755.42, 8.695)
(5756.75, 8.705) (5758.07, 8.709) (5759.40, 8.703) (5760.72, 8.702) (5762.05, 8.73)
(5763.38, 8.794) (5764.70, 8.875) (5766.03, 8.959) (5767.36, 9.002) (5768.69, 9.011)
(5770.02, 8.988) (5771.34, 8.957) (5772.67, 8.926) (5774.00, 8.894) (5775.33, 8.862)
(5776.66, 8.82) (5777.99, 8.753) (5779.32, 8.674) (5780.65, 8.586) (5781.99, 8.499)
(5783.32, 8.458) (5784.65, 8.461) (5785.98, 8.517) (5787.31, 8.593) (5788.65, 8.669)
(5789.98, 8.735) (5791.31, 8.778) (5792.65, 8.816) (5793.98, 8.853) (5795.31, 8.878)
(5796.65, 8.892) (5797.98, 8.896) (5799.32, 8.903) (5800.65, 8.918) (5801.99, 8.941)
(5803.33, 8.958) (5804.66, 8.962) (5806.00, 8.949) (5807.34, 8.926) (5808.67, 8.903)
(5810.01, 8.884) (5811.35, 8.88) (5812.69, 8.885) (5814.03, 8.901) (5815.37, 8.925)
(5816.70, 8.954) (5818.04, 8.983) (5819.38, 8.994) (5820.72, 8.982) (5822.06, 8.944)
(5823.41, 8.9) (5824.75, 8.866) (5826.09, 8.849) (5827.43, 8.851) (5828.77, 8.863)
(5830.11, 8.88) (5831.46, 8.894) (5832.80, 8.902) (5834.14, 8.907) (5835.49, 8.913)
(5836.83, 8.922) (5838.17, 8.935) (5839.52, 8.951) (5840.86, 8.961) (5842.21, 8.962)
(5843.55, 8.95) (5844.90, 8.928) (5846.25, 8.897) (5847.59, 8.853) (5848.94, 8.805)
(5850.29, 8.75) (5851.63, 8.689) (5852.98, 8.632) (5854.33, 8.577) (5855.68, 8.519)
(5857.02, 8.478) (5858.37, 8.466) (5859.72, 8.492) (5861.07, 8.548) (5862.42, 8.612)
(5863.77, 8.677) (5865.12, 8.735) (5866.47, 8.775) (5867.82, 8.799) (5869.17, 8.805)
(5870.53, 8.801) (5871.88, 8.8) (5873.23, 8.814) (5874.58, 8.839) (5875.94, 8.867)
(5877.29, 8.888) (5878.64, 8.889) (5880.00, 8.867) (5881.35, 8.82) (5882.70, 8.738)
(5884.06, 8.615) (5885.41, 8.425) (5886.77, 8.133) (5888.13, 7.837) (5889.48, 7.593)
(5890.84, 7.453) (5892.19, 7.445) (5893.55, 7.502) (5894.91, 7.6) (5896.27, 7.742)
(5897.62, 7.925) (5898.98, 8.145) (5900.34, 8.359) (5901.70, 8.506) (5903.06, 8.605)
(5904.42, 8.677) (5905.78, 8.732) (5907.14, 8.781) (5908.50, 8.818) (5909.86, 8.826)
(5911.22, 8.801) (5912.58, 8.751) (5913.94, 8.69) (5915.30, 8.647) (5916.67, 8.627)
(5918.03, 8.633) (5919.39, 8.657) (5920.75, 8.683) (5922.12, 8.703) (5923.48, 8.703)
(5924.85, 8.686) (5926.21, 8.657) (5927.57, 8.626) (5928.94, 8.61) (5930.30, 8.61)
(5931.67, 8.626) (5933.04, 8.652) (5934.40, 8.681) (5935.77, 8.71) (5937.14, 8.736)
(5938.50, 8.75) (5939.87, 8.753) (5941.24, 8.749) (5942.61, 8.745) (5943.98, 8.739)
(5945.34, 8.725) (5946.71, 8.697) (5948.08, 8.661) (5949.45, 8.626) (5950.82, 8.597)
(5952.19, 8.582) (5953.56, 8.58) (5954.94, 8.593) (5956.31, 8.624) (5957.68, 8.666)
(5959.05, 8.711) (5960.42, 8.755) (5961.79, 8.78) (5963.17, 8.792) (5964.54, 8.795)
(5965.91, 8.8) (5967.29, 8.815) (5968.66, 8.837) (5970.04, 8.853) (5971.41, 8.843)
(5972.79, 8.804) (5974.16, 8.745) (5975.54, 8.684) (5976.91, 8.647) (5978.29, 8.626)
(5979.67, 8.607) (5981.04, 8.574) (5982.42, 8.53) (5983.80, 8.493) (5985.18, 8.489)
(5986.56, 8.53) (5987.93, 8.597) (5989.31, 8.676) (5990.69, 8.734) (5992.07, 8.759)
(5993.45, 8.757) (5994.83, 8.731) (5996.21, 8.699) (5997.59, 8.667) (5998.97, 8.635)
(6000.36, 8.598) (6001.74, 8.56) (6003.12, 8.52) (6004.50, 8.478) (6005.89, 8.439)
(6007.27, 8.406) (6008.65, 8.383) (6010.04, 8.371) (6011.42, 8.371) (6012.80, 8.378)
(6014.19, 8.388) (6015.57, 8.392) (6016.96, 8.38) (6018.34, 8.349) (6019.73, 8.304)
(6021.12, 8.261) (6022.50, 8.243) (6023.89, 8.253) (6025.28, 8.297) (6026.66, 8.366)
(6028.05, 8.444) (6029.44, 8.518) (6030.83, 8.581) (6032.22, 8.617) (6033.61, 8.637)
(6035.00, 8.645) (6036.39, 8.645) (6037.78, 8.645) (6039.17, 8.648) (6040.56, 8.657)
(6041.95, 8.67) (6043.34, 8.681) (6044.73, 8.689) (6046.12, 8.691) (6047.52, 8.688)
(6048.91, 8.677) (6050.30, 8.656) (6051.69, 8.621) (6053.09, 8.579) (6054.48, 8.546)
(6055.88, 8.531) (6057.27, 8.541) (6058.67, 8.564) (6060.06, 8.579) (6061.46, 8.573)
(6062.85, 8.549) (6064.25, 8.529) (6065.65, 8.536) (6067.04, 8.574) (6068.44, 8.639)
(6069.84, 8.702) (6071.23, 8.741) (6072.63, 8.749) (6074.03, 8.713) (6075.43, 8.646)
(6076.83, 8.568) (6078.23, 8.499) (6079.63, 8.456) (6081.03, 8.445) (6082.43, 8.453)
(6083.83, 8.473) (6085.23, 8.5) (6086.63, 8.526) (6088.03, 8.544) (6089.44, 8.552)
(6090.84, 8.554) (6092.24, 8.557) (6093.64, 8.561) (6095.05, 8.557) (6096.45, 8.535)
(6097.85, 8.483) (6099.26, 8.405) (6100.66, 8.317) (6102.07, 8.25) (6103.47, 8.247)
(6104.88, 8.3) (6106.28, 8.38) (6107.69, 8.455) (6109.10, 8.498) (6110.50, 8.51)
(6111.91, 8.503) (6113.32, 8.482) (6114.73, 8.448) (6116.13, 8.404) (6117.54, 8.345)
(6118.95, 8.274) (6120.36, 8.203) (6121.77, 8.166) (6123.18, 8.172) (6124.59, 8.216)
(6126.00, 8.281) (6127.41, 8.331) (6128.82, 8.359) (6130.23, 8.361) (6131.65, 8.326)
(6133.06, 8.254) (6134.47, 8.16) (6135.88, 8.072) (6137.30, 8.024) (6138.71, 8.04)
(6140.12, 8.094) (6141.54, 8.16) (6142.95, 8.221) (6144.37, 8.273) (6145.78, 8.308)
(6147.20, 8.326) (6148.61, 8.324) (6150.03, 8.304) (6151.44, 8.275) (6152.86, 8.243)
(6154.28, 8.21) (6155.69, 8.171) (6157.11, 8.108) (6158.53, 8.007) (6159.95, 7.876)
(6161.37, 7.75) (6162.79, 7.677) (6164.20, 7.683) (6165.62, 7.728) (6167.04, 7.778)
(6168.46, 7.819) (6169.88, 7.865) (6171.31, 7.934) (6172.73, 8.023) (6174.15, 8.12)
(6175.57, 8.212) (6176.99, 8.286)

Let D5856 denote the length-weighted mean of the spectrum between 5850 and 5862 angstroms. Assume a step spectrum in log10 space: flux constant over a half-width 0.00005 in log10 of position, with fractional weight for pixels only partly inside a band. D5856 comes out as 8.57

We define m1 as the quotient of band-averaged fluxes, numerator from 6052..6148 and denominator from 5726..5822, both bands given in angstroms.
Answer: 0.95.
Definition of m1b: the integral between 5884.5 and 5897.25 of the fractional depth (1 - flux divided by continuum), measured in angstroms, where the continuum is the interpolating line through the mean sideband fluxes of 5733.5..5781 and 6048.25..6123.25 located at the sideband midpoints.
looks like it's 1.4 angstroms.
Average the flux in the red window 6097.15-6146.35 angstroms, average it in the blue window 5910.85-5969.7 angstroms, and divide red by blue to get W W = 1.0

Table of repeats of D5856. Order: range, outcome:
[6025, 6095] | 8.58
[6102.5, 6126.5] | 8.35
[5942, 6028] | 8.59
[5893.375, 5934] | 8.53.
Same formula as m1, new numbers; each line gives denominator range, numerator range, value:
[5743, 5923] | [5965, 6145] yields 0.98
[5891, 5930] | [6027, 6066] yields 1.02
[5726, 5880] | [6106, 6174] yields 0.93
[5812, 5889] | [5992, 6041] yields 0.97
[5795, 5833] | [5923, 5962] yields 0.97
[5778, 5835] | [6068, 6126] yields 0.96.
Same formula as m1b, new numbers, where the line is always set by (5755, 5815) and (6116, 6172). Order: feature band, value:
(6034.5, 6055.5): -0.8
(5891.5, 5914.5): 0.6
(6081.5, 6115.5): -1.0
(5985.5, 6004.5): -0.5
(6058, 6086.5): -1.1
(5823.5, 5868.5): -0.5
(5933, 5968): -0.9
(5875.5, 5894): 0.7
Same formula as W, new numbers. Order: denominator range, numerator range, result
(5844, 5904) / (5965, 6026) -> 1.01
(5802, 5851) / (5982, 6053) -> 0.96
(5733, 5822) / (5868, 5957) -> 0.97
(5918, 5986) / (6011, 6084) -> 0.98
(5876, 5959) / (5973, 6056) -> 1.00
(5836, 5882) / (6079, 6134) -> 0.96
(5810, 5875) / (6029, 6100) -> 0.97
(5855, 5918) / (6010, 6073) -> 1.01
